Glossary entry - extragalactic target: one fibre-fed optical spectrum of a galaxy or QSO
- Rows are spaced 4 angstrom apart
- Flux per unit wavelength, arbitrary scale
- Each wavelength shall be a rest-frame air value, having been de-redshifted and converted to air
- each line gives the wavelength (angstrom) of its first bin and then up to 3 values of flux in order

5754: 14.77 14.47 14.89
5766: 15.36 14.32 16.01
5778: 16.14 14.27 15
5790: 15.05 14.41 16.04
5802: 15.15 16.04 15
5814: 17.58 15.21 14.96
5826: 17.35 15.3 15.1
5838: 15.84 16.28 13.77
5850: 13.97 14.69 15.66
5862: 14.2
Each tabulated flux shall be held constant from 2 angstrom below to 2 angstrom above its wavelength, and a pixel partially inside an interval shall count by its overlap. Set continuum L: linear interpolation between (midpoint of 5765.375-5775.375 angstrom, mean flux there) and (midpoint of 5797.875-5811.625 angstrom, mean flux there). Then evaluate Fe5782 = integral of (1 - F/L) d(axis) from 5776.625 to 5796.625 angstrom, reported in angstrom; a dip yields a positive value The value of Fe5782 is 0.46 angstrom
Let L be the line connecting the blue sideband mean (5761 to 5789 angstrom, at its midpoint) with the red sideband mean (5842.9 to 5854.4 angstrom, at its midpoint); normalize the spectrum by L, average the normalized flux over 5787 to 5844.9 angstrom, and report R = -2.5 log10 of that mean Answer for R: -0.07 mag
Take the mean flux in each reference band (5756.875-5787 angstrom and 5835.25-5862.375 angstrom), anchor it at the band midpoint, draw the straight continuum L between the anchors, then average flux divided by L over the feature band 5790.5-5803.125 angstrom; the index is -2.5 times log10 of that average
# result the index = -0.010 mag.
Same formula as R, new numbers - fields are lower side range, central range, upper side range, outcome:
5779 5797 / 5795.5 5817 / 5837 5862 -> -0.07 mag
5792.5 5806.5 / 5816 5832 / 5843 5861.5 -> -0.05 mag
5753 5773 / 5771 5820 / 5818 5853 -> -0.03 mag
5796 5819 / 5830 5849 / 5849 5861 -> 0.00 mag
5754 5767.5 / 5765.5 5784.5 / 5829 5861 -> -0.02 mag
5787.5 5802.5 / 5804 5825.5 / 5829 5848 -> -0.05 mag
